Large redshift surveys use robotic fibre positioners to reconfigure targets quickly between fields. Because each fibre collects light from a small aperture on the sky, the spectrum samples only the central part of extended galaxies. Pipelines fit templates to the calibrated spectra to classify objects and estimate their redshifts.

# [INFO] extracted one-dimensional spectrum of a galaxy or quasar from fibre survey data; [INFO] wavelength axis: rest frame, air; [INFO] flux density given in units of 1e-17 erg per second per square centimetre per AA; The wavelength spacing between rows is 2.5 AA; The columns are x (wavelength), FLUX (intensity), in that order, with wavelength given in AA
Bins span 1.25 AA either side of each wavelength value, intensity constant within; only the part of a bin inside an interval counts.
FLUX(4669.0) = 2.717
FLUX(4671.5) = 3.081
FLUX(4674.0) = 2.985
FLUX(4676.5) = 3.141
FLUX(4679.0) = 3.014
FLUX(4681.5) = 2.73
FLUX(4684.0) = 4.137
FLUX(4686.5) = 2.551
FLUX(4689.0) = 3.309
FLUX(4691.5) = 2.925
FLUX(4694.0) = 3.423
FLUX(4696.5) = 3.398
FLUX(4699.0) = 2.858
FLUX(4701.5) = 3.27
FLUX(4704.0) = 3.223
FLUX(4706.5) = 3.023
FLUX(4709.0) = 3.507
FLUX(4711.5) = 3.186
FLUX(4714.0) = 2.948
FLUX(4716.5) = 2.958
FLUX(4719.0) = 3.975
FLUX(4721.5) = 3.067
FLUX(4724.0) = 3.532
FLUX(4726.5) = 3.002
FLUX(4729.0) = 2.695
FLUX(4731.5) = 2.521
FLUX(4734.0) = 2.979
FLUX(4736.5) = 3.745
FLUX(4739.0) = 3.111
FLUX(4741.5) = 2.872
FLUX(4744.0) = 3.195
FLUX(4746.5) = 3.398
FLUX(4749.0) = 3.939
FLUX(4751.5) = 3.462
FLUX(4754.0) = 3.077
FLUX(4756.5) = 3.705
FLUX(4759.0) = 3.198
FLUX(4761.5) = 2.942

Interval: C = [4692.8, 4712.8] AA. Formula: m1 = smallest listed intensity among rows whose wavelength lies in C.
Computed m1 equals 2.858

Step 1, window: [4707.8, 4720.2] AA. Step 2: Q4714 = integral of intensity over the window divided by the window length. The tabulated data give 3.31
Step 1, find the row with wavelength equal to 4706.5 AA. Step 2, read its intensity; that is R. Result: 3.023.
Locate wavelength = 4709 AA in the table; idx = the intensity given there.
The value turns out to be 3.507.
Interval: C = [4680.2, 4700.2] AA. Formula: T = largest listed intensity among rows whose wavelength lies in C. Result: 4.137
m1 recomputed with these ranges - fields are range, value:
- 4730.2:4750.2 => 2.521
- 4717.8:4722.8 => 3.067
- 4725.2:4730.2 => 2.695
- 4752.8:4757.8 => 3.077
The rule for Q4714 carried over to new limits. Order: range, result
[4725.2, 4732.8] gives 2.75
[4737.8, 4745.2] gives 3.06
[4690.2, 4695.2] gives 3.17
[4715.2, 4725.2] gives 3.38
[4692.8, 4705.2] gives 3.23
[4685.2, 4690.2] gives 2.94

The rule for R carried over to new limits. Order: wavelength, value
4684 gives 4.137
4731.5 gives 2.521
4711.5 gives 3.186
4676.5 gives 3.141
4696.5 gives 3.398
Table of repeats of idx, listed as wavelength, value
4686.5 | 2.551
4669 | 2.717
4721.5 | 3.067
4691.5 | 2.925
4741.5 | 2.872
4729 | 2.695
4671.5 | 3.081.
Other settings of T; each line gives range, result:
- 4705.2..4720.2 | 3.975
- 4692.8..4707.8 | 3.423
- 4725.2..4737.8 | 3.745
